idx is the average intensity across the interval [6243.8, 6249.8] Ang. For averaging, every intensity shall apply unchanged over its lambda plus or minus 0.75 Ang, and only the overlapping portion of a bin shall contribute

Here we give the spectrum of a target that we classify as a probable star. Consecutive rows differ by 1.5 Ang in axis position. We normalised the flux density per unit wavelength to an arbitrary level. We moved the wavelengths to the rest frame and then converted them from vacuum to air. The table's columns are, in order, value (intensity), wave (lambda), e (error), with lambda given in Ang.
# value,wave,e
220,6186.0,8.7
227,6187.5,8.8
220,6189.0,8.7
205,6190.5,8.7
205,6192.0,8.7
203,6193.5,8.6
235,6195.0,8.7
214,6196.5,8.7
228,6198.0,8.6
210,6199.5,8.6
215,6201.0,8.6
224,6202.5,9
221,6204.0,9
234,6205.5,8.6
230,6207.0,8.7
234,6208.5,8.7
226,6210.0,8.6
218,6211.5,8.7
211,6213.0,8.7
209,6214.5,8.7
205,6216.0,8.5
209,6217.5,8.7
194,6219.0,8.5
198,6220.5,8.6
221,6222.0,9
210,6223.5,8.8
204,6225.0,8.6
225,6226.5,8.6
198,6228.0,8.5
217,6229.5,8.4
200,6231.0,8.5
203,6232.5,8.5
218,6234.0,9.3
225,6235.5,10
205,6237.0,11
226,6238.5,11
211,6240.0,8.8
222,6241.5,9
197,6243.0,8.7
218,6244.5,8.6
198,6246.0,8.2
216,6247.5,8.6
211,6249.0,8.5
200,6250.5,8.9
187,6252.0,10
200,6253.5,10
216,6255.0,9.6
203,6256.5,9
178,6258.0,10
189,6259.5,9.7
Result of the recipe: 211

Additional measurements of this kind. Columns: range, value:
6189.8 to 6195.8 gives 212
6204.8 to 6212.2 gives 228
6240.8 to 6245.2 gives 212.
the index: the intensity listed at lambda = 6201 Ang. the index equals 215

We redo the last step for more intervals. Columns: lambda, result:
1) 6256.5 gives 203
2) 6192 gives 205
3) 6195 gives 235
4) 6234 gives 218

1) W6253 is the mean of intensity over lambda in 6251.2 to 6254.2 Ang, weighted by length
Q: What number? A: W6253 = 194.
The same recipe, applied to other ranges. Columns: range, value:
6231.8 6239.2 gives 215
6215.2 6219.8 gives 203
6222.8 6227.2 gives 213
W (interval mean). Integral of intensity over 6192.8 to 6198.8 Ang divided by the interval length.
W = 220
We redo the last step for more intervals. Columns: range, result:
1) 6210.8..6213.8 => 214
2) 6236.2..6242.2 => 216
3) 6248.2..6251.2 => 206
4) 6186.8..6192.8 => 214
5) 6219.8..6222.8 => 210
